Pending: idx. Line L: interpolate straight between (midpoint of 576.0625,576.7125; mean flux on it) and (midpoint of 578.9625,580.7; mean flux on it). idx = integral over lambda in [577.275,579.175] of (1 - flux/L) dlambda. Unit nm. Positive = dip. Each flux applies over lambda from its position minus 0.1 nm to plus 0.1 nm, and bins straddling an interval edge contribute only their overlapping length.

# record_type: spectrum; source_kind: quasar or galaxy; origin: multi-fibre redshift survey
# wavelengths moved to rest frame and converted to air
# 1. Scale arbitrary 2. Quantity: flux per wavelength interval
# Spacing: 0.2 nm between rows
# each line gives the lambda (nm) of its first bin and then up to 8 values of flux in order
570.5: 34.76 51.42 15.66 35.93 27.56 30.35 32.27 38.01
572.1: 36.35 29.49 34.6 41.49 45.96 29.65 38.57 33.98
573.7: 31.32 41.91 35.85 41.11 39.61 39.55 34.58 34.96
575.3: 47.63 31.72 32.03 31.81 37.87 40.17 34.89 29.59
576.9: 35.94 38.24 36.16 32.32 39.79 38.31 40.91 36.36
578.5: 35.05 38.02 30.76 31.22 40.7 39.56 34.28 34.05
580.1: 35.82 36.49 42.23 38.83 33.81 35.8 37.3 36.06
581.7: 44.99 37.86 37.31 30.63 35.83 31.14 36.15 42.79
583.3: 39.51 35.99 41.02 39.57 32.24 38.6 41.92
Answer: 0.03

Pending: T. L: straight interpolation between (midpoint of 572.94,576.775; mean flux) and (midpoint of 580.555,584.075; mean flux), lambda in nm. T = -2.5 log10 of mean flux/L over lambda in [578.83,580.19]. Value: 0.05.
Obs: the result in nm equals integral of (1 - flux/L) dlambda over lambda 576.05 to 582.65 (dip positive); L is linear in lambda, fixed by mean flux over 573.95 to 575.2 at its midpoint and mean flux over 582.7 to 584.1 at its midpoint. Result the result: 0.25 nm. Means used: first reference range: 37.8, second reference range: 38.1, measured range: 36.5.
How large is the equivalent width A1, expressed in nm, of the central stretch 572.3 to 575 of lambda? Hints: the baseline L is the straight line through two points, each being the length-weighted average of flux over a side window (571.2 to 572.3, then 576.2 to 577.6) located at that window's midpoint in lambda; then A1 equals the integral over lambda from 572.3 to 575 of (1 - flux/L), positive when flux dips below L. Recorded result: -0.29 nm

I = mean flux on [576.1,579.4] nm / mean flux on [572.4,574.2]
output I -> 0.98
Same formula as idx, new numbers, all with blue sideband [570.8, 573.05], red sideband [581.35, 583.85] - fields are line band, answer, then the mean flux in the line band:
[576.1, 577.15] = -0.02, 35.8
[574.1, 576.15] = -0.14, 37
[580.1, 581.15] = -0.02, 37.4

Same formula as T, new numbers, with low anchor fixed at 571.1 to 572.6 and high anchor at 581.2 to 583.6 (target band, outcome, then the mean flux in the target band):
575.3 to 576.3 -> -0.03 mag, 35.5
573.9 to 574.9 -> -0.15 mag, 38.9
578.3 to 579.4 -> 0.01 mag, 35.3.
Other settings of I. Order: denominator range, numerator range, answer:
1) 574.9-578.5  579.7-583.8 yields 1.02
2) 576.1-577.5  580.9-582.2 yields 1.06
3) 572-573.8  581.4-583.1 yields 1.03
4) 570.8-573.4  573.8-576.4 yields 1.12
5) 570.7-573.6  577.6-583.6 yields 1.08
